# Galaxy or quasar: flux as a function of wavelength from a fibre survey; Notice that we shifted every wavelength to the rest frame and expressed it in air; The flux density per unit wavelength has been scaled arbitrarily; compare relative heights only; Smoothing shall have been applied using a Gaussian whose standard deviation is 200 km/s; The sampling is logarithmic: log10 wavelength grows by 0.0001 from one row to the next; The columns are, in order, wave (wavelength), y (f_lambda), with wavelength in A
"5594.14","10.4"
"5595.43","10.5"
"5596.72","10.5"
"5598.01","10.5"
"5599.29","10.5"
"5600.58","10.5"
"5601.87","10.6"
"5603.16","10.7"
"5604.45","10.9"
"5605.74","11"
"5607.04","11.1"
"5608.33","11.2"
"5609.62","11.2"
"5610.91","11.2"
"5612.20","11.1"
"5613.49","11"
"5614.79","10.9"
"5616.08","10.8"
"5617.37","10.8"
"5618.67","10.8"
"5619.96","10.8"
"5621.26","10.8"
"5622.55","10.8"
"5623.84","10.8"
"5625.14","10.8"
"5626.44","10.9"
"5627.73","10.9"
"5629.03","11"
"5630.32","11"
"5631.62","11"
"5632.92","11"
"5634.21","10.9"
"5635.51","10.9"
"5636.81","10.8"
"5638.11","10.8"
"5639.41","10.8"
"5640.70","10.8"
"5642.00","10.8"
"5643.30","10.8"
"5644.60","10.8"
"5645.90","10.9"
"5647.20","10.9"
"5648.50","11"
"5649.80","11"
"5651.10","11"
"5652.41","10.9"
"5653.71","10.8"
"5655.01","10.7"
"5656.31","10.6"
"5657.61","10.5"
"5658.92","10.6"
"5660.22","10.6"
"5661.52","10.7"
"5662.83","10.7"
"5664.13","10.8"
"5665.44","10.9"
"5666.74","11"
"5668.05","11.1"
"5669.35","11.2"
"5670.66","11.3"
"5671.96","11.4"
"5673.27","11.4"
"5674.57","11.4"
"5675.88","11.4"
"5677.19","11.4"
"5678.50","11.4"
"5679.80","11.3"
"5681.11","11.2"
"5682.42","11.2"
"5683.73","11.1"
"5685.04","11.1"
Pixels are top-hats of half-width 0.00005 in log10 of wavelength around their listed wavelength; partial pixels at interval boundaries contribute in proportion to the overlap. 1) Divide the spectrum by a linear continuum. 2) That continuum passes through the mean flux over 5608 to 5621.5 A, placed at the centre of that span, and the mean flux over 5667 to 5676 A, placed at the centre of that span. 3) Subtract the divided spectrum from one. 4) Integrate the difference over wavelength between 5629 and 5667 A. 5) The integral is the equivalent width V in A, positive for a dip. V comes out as 1.1 A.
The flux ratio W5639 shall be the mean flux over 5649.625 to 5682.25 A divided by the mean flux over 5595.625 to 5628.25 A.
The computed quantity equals 1.02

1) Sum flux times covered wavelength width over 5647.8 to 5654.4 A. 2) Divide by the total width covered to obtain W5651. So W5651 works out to 10.9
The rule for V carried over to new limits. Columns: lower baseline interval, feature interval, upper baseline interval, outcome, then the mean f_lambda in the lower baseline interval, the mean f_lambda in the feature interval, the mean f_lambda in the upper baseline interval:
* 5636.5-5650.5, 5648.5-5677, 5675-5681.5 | 0.43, 10.9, 11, 11.3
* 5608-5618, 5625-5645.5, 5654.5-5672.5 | 0.15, 11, 10.9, 10.9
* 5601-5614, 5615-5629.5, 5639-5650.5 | 0.15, 11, 10.8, 10.9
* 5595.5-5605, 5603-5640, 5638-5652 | -0.67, 10.6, 10.9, 10.9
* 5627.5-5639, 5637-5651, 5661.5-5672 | 0.10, 10.9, 10.9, 11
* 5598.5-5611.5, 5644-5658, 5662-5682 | 0.33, 10.9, 10.8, 11.2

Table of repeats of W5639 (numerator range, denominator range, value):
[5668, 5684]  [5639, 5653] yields 1.04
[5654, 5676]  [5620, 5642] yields 1.01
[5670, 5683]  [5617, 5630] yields 1.05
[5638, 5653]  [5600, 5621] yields 1.00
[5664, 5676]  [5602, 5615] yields 1.02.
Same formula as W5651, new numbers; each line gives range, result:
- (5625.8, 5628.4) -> 10.9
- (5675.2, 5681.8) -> 11.3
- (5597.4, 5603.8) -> 10.6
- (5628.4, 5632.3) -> 11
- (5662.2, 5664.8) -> 10.7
